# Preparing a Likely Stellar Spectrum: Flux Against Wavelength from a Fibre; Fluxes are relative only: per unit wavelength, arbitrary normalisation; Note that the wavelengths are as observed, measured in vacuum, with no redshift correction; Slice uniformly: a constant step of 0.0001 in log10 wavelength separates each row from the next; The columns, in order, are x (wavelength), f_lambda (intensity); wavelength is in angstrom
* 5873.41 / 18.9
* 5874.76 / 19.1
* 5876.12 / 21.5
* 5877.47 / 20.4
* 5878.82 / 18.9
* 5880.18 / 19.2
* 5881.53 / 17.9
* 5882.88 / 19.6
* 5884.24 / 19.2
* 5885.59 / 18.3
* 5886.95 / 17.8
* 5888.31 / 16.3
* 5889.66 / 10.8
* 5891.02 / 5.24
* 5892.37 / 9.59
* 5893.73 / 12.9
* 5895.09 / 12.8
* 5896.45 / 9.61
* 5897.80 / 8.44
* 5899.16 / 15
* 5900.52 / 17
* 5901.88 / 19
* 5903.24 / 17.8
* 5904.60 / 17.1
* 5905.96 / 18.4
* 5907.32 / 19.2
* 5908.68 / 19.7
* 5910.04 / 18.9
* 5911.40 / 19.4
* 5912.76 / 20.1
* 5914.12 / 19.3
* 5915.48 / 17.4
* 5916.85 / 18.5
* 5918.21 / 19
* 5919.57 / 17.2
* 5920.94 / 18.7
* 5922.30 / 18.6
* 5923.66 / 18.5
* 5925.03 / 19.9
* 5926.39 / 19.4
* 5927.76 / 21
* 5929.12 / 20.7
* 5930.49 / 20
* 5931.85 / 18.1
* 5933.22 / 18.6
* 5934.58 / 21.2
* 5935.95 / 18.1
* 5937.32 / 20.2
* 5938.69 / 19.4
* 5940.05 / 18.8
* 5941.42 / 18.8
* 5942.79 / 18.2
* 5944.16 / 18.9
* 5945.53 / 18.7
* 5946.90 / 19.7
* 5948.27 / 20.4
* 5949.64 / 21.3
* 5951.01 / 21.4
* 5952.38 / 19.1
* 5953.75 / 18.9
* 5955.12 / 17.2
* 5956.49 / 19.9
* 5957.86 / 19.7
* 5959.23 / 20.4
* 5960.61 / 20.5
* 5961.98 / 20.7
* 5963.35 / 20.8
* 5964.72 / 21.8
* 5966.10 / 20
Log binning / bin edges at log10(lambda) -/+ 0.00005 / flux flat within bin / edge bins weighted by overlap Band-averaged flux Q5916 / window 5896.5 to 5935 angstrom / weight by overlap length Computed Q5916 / 18.3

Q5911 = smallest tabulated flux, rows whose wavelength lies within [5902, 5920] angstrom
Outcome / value 17.1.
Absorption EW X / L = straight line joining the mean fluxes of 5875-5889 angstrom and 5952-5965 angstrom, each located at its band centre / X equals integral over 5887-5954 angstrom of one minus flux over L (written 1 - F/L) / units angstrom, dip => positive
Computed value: 6.1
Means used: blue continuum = 18.9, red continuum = 19.9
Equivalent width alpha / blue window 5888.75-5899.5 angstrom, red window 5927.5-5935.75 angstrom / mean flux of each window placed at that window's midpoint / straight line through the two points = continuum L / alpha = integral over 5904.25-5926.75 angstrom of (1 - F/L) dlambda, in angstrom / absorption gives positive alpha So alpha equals -4.5 angstrom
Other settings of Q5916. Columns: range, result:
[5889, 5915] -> 15.3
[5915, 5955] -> 19.2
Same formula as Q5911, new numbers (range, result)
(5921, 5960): 17.2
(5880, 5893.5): 5.24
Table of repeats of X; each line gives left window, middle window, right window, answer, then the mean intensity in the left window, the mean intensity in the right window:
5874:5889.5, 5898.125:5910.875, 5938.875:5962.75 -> 0.8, 18.7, 19.6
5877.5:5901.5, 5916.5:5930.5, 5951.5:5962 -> -1.6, 14.8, 19.5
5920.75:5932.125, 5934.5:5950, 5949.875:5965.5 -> 0.3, 19.5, 20.1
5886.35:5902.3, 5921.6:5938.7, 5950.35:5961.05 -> -2.8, 12.7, 19.6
